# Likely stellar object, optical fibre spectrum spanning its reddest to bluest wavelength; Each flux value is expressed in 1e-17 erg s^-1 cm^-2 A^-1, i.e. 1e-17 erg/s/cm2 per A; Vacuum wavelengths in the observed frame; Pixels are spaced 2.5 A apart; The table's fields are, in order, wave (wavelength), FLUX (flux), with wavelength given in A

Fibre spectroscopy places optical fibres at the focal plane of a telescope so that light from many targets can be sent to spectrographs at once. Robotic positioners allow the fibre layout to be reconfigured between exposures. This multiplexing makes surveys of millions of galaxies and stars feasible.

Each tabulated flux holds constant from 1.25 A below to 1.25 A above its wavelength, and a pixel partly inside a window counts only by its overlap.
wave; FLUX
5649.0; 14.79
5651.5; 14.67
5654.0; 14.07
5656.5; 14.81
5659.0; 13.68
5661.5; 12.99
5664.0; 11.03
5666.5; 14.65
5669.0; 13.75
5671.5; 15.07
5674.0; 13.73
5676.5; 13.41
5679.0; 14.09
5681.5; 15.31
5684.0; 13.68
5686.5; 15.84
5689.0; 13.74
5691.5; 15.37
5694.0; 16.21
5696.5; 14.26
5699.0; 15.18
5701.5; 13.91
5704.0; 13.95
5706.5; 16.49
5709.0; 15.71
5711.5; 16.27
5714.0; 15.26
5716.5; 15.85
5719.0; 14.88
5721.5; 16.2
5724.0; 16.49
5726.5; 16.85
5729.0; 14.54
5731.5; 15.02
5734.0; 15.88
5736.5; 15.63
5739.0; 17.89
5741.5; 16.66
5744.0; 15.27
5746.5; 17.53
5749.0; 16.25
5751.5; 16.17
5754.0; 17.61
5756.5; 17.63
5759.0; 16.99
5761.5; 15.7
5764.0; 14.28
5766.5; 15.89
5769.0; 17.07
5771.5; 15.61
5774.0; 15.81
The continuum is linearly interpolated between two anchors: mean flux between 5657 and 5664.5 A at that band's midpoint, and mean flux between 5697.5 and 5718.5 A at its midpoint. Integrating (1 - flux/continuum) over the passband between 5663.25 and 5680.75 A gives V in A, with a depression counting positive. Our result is -0.4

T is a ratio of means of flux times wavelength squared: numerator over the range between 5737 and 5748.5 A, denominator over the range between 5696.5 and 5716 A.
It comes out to 1.1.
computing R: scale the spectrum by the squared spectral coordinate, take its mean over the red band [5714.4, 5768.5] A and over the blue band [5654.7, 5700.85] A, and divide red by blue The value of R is 1.16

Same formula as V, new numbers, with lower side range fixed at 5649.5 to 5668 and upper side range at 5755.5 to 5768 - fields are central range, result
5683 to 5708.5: -0.5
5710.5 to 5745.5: -1.4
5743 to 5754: -0.5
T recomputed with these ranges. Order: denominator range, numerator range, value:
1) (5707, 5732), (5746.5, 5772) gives 1.06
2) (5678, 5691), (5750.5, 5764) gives 1.17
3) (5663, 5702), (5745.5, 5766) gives 1.18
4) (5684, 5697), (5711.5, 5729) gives 1.07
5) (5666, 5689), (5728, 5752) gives 1.15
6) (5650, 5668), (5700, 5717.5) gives 1.14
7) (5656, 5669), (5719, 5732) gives 1.21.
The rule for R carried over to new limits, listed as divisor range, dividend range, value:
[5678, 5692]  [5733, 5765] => 1.15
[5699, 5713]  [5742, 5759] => 1.12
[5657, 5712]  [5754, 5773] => 1.16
